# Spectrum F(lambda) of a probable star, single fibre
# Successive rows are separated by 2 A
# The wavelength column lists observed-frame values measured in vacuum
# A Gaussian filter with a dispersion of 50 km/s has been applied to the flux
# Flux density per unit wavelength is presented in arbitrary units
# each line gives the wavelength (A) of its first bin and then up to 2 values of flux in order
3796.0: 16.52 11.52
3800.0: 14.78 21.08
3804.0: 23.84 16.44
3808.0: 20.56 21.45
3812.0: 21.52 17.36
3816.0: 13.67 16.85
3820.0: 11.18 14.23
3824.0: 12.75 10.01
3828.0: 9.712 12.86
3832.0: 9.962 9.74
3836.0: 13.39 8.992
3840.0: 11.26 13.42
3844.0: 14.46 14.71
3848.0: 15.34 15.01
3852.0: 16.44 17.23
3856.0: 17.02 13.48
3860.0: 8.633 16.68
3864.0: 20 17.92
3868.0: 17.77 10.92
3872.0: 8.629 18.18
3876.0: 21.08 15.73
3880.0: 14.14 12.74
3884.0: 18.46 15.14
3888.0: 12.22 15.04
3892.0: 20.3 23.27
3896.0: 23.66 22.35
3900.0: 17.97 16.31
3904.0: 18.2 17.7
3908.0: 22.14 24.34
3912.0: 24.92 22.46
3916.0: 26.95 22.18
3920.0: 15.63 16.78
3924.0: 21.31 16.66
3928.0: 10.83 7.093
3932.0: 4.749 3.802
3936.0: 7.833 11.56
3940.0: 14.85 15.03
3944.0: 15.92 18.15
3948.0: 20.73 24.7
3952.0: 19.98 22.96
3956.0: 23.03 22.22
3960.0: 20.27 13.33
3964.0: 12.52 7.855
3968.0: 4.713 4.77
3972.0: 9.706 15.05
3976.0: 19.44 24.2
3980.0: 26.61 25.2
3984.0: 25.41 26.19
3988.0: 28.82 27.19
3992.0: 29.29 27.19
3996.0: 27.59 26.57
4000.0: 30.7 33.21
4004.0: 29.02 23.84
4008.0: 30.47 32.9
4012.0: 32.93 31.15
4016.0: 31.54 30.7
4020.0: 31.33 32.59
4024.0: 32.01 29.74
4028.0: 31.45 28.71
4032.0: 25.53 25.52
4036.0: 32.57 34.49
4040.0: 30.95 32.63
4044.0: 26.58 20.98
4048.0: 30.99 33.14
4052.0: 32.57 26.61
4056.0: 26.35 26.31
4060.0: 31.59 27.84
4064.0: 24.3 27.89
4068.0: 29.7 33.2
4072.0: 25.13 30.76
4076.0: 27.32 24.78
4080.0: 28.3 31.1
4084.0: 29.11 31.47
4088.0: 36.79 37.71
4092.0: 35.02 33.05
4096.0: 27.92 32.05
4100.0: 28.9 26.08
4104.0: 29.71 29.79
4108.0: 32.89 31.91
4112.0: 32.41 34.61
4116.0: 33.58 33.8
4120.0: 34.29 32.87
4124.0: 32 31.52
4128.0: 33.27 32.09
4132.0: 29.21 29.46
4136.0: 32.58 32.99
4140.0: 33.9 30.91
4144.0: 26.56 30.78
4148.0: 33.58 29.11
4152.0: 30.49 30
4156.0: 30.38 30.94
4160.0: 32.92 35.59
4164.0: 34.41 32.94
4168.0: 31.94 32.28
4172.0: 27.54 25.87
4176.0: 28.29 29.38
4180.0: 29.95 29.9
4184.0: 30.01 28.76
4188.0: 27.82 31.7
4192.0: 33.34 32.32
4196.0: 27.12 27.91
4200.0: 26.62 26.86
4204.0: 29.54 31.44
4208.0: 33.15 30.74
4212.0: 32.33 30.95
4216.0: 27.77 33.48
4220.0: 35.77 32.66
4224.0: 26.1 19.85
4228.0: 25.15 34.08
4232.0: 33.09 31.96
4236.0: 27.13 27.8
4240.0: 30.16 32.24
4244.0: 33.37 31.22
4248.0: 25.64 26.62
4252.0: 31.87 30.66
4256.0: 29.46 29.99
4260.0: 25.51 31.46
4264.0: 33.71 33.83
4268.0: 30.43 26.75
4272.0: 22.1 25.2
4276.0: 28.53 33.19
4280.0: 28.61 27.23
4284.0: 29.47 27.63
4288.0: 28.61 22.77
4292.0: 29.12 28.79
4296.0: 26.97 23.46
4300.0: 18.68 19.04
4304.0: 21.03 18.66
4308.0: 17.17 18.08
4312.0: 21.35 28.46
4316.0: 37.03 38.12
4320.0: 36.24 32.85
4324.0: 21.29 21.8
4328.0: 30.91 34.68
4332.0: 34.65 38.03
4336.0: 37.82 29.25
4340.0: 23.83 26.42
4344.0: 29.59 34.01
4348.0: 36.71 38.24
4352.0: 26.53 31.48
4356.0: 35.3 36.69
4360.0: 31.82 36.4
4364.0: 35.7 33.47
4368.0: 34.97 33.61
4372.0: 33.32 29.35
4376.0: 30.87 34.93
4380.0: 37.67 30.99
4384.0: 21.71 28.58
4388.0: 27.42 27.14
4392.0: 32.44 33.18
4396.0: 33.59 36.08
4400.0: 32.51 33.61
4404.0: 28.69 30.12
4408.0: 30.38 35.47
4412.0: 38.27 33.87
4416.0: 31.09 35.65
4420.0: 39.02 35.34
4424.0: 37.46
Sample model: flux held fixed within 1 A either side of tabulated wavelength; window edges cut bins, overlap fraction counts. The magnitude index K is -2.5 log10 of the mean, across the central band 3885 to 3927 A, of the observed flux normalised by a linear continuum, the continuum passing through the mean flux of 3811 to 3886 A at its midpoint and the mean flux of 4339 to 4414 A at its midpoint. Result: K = -0.21 mag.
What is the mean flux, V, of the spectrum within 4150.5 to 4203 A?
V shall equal 30.2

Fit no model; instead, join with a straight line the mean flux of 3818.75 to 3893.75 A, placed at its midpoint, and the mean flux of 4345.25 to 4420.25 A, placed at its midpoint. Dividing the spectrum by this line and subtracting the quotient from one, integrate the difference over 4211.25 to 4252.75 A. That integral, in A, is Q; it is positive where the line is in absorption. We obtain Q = -3.6 A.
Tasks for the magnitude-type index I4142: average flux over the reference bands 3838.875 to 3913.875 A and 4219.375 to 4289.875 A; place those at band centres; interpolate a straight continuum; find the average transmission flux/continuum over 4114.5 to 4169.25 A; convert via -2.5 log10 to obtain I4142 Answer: -0.24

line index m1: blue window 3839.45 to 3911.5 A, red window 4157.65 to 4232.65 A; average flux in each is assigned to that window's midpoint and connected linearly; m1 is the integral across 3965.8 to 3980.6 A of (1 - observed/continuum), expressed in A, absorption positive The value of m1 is 4.9 A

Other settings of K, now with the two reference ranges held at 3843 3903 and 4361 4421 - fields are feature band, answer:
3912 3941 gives 0.206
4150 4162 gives -0.228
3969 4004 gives -0.202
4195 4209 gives -0.087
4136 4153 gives -0.242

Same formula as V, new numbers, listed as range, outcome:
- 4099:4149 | 31.6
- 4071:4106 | 30.3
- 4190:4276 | 29.7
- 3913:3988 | 16.9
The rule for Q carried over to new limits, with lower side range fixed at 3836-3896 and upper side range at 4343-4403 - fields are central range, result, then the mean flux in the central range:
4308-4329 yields 1.84 A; 28.1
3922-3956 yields 5.49 A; 15.1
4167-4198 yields -4.20 A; 29.7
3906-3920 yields -4.77 A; 22.8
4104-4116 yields -4.31 A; 32.2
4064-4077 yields -3.66 A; 28.6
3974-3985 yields -2.32 A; 23.3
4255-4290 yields 0.52 A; 28.7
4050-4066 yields -4.63 A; 28.3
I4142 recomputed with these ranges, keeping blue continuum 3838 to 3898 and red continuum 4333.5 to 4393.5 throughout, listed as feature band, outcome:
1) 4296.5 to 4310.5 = 0.457 mag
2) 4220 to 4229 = 0.019 mag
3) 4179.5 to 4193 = -0.152 mag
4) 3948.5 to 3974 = 0.203 mag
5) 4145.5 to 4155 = -0.222 mag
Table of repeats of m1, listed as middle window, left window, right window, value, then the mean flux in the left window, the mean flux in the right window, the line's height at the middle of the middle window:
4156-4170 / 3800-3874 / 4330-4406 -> -4.0 A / 14.9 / 32.3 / 25.6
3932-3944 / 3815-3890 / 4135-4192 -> 5.2 A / 14.1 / 30.8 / 18.7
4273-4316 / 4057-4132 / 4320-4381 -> 9.3 A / 30.8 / 32.5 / 32.1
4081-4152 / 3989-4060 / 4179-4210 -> -5.0 A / 29.6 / 29.8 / 29.7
